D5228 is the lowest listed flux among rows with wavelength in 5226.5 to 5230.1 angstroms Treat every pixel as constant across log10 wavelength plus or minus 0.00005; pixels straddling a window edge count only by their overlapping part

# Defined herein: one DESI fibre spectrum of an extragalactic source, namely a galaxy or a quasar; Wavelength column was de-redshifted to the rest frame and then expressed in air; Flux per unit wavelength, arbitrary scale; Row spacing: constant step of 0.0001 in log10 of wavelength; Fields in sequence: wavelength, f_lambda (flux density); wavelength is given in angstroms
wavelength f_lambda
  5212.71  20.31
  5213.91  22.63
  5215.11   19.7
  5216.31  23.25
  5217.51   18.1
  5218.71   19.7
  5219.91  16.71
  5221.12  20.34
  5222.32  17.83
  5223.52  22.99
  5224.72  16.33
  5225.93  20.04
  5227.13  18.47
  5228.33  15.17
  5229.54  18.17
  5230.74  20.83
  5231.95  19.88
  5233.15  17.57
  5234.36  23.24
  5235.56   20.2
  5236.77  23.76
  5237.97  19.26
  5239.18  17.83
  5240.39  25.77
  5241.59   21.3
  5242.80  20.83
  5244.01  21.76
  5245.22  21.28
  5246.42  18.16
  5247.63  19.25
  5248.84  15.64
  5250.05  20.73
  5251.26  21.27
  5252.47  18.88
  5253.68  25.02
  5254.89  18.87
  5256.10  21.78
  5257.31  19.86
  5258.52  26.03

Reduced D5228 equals 15.17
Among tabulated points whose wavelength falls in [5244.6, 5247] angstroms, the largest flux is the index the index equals 21.28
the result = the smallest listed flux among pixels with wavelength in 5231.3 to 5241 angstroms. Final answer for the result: 17.57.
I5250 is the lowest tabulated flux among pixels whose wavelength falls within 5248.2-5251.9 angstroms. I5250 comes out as 15.64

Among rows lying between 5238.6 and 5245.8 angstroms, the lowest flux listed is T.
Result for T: 17.83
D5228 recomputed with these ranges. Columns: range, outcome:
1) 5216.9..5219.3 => 18.1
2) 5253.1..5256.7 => 18.87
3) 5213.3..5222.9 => 16.71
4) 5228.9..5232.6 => 18.17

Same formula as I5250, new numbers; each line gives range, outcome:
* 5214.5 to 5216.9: 19.7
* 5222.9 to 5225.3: 16.33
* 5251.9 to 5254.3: 18.88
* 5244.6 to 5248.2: 18.16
